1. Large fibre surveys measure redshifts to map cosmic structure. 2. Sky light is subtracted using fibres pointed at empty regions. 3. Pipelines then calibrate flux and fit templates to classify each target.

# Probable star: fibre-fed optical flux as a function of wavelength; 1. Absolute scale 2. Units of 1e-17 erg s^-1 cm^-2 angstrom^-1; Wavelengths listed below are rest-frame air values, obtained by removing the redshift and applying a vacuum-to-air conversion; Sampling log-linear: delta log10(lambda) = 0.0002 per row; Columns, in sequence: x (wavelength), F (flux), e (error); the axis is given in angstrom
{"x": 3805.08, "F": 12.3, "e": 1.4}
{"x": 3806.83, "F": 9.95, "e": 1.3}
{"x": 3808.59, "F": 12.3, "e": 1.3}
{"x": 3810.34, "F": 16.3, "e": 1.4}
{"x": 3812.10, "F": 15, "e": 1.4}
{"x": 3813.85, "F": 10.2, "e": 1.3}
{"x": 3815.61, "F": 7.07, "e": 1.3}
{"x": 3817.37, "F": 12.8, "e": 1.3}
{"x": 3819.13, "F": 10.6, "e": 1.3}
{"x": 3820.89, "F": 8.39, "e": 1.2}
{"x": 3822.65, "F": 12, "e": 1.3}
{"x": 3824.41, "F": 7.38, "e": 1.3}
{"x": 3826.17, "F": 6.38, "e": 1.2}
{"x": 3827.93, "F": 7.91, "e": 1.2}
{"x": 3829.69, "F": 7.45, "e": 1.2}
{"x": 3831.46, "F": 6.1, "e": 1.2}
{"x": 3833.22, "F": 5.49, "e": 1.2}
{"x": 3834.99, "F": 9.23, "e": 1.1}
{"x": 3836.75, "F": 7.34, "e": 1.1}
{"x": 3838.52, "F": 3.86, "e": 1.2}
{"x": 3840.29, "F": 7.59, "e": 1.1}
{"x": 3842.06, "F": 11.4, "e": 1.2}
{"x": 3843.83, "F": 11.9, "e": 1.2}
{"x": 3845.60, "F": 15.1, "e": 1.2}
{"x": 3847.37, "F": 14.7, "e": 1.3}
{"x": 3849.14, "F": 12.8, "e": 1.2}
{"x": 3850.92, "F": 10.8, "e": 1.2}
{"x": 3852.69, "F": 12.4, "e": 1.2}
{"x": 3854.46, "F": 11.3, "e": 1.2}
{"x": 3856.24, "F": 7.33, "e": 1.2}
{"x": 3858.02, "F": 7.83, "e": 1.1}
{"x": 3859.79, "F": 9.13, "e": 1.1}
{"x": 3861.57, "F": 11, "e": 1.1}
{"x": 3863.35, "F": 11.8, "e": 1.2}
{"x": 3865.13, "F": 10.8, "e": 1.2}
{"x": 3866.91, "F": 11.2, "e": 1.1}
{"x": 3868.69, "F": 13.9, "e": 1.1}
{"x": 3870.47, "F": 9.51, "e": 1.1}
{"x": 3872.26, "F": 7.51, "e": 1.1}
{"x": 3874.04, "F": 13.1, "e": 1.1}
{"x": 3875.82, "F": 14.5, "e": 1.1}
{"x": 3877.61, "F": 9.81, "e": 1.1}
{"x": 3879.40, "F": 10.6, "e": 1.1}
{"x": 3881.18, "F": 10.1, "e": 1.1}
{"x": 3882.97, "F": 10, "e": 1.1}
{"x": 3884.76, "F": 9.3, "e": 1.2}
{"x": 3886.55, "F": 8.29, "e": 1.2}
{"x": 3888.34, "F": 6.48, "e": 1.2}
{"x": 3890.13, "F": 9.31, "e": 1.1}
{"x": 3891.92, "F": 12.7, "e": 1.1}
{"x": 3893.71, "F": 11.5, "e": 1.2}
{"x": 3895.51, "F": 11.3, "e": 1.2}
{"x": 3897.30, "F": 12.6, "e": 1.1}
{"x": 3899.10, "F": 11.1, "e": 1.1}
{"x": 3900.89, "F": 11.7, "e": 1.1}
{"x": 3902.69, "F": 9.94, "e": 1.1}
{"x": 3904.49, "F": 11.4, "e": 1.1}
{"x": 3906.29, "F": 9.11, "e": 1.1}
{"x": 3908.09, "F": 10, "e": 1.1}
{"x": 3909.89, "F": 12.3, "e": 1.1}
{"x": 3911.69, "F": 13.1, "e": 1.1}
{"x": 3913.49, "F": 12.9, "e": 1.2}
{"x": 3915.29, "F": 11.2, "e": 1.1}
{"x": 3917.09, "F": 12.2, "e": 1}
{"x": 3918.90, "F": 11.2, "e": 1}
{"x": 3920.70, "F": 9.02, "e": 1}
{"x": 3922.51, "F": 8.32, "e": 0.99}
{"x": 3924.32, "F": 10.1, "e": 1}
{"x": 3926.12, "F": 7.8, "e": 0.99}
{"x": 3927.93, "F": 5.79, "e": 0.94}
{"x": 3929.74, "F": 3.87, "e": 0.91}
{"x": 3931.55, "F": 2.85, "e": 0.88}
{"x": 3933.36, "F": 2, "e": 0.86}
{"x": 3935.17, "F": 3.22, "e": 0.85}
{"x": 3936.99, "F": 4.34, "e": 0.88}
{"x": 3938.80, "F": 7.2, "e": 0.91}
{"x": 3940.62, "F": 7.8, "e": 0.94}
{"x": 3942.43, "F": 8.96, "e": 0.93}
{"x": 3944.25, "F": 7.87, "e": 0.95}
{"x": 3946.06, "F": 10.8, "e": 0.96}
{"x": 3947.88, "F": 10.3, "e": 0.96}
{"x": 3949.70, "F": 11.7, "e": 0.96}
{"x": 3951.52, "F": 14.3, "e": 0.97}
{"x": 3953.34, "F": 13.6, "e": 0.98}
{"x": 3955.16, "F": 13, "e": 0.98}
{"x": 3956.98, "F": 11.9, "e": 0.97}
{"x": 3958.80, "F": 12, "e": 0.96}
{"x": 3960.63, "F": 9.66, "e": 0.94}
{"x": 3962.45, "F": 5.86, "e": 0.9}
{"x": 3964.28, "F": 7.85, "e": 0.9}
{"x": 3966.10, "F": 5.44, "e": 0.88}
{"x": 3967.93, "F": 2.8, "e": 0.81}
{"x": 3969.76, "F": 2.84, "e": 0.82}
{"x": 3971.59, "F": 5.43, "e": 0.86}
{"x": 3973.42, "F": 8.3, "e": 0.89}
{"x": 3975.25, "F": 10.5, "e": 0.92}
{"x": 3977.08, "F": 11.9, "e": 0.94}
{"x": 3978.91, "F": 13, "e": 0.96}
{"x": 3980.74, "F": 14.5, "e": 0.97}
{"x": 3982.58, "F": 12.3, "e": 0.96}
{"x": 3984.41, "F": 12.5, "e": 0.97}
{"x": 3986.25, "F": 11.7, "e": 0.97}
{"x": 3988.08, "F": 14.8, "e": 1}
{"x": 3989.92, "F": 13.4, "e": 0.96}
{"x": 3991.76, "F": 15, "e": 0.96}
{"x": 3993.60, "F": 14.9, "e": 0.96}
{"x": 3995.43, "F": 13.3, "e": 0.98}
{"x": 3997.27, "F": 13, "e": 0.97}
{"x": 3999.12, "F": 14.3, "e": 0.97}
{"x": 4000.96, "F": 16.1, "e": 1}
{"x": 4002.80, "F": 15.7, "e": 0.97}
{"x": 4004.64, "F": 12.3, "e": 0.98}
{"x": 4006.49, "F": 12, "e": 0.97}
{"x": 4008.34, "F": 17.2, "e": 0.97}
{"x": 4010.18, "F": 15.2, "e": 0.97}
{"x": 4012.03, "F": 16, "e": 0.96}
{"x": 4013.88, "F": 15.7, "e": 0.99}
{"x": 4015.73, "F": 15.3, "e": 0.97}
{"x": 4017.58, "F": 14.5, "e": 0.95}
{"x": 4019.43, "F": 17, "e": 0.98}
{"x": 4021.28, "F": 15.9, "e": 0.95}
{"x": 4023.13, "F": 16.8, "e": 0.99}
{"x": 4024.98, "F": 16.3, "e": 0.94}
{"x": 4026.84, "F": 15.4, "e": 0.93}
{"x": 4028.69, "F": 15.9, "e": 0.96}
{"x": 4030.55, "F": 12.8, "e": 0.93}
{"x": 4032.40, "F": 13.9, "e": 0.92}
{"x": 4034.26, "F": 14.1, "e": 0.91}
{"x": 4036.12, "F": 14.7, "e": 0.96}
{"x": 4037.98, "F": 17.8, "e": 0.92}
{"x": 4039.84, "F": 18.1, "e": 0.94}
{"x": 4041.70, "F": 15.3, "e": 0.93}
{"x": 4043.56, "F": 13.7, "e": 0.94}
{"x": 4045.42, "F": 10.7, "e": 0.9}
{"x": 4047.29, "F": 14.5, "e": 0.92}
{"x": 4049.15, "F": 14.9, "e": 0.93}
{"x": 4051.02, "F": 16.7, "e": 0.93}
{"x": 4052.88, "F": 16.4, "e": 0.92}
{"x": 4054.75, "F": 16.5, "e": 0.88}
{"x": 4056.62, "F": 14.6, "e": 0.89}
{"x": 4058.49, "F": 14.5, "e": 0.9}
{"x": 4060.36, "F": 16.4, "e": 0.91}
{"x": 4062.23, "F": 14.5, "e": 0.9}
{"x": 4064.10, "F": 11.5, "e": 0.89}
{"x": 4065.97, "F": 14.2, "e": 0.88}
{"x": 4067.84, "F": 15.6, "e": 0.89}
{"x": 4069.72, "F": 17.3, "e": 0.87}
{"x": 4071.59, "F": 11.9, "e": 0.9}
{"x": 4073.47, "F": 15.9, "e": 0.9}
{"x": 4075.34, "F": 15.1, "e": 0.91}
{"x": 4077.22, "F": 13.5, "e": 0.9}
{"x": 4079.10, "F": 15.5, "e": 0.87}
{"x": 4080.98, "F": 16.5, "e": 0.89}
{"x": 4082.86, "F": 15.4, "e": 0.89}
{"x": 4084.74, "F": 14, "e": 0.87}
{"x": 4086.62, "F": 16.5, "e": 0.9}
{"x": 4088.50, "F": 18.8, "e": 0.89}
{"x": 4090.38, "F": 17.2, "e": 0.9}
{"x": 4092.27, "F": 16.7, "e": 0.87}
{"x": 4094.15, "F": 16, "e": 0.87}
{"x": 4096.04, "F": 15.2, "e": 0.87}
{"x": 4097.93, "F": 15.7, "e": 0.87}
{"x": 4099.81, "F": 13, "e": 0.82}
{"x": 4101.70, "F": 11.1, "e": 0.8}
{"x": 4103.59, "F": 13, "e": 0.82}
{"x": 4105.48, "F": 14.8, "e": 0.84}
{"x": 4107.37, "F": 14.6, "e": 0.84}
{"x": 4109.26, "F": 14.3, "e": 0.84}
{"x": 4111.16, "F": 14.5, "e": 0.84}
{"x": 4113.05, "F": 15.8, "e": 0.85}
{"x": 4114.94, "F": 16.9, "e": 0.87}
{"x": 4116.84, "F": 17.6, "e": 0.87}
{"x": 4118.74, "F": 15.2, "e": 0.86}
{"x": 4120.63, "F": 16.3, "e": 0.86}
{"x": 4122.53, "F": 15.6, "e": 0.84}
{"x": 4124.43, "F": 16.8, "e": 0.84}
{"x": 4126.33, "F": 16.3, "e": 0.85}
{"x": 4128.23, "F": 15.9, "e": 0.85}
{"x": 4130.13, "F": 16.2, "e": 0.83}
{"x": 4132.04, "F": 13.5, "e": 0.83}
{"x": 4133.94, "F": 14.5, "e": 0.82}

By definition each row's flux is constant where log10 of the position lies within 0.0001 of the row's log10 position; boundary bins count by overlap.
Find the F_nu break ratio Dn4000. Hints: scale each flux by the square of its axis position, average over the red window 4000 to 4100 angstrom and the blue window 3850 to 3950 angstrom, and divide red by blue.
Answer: 1.71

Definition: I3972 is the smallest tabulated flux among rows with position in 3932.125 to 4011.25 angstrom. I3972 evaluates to 2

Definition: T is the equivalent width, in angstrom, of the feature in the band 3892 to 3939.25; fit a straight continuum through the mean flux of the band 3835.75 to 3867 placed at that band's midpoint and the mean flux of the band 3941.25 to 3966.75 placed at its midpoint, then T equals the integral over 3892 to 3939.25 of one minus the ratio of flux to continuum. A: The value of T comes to 5.4 angstrom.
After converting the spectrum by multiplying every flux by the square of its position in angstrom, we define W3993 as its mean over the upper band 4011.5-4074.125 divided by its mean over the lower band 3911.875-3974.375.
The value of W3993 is 1.91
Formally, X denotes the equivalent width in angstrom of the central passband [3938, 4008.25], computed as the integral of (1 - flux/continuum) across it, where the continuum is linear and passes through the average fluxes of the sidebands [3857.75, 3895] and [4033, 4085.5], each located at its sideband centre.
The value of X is 9.8 angstrom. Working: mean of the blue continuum 10.5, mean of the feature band 11.1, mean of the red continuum 15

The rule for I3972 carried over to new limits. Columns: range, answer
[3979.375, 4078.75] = 10.7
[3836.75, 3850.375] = 3.86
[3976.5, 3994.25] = 11.7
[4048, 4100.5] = 11.5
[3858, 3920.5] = 6.48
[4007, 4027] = 14.5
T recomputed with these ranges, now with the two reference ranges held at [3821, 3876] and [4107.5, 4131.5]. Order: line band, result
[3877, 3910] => 1.6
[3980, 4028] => -4.8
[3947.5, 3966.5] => 2.5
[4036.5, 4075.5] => -1.6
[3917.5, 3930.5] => 3.7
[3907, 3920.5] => -0.4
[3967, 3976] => 4.8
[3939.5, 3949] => 2.2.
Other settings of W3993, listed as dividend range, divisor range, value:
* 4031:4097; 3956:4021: 1.30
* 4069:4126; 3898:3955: 1.80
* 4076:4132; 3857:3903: 1.63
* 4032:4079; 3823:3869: 1.71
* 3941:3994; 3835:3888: 1.06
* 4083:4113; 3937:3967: 1.66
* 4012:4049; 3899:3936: 1.80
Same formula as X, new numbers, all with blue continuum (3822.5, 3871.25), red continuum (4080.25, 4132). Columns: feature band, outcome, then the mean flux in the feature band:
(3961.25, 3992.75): 6.94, 9.91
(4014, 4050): -3.37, 15.2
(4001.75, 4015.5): -1.60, 14.9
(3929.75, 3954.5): 8.21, 7.98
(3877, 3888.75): 1.35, 9.32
